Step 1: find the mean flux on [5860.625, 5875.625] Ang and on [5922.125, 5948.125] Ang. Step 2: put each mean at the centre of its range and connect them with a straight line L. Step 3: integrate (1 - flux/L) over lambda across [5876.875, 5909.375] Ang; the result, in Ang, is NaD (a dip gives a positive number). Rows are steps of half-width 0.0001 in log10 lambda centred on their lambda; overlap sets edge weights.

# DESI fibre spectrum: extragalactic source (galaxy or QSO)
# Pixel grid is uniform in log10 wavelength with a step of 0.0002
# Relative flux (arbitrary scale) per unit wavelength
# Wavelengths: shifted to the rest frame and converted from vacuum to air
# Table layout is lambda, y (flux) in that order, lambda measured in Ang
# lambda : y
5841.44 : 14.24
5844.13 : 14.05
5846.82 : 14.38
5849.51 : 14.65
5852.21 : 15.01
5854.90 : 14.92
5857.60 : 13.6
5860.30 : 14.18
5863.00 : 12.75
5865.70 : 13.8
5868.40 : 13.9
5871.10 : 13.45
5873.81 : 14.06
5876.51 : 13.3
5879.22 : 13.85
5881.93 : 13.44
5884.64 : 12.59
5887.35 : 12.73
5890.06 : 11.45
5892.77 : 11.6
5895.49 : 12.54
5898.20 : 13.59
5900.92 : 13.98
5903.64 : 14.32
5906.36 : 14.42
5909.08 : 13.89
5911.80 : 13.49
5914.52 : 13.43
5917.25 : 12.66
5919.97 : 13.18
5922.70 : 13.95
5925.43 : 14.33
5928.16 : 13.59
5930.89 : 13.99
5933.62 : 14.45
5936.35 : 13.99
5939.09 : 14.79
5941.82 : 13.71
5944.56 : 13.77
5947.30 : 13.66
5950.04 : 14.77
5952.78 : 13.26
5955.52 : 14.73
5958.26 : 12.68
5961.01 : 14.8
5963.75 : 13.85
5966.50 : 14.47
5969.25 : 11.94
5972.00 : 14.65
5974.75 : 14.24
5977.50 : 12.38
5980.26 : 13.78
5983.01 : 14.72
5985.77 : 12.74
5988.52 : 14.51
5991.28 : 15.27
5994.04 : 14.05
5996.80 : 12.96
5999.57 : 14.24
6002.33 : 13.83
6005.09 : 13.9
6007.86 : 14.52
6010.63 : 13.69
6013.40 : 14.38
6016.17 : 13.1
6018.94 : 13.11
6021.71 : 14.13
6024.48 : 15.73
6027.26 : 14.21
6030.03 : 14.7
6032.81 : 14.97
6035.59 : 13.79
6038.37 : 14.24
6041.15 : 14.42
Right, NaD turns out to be 1.4 Ang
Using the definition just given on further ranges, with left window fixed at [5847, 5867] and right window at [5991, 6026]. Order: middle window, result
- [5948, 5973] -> 0.3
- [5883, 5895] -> 1.7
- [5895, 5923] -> 1.0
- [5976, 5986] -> 0.4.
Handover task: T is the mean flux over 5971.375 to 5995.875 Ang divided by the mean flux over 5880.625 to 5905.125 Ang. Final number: 1.1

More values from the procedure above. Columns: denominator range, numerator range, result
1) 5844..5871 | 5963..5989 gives 0.97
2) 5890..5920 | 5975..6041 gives 1.06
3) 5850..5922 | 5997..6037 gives 1.05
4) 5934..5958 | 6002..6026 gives 1.00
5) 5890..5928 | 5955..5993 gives 1.04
